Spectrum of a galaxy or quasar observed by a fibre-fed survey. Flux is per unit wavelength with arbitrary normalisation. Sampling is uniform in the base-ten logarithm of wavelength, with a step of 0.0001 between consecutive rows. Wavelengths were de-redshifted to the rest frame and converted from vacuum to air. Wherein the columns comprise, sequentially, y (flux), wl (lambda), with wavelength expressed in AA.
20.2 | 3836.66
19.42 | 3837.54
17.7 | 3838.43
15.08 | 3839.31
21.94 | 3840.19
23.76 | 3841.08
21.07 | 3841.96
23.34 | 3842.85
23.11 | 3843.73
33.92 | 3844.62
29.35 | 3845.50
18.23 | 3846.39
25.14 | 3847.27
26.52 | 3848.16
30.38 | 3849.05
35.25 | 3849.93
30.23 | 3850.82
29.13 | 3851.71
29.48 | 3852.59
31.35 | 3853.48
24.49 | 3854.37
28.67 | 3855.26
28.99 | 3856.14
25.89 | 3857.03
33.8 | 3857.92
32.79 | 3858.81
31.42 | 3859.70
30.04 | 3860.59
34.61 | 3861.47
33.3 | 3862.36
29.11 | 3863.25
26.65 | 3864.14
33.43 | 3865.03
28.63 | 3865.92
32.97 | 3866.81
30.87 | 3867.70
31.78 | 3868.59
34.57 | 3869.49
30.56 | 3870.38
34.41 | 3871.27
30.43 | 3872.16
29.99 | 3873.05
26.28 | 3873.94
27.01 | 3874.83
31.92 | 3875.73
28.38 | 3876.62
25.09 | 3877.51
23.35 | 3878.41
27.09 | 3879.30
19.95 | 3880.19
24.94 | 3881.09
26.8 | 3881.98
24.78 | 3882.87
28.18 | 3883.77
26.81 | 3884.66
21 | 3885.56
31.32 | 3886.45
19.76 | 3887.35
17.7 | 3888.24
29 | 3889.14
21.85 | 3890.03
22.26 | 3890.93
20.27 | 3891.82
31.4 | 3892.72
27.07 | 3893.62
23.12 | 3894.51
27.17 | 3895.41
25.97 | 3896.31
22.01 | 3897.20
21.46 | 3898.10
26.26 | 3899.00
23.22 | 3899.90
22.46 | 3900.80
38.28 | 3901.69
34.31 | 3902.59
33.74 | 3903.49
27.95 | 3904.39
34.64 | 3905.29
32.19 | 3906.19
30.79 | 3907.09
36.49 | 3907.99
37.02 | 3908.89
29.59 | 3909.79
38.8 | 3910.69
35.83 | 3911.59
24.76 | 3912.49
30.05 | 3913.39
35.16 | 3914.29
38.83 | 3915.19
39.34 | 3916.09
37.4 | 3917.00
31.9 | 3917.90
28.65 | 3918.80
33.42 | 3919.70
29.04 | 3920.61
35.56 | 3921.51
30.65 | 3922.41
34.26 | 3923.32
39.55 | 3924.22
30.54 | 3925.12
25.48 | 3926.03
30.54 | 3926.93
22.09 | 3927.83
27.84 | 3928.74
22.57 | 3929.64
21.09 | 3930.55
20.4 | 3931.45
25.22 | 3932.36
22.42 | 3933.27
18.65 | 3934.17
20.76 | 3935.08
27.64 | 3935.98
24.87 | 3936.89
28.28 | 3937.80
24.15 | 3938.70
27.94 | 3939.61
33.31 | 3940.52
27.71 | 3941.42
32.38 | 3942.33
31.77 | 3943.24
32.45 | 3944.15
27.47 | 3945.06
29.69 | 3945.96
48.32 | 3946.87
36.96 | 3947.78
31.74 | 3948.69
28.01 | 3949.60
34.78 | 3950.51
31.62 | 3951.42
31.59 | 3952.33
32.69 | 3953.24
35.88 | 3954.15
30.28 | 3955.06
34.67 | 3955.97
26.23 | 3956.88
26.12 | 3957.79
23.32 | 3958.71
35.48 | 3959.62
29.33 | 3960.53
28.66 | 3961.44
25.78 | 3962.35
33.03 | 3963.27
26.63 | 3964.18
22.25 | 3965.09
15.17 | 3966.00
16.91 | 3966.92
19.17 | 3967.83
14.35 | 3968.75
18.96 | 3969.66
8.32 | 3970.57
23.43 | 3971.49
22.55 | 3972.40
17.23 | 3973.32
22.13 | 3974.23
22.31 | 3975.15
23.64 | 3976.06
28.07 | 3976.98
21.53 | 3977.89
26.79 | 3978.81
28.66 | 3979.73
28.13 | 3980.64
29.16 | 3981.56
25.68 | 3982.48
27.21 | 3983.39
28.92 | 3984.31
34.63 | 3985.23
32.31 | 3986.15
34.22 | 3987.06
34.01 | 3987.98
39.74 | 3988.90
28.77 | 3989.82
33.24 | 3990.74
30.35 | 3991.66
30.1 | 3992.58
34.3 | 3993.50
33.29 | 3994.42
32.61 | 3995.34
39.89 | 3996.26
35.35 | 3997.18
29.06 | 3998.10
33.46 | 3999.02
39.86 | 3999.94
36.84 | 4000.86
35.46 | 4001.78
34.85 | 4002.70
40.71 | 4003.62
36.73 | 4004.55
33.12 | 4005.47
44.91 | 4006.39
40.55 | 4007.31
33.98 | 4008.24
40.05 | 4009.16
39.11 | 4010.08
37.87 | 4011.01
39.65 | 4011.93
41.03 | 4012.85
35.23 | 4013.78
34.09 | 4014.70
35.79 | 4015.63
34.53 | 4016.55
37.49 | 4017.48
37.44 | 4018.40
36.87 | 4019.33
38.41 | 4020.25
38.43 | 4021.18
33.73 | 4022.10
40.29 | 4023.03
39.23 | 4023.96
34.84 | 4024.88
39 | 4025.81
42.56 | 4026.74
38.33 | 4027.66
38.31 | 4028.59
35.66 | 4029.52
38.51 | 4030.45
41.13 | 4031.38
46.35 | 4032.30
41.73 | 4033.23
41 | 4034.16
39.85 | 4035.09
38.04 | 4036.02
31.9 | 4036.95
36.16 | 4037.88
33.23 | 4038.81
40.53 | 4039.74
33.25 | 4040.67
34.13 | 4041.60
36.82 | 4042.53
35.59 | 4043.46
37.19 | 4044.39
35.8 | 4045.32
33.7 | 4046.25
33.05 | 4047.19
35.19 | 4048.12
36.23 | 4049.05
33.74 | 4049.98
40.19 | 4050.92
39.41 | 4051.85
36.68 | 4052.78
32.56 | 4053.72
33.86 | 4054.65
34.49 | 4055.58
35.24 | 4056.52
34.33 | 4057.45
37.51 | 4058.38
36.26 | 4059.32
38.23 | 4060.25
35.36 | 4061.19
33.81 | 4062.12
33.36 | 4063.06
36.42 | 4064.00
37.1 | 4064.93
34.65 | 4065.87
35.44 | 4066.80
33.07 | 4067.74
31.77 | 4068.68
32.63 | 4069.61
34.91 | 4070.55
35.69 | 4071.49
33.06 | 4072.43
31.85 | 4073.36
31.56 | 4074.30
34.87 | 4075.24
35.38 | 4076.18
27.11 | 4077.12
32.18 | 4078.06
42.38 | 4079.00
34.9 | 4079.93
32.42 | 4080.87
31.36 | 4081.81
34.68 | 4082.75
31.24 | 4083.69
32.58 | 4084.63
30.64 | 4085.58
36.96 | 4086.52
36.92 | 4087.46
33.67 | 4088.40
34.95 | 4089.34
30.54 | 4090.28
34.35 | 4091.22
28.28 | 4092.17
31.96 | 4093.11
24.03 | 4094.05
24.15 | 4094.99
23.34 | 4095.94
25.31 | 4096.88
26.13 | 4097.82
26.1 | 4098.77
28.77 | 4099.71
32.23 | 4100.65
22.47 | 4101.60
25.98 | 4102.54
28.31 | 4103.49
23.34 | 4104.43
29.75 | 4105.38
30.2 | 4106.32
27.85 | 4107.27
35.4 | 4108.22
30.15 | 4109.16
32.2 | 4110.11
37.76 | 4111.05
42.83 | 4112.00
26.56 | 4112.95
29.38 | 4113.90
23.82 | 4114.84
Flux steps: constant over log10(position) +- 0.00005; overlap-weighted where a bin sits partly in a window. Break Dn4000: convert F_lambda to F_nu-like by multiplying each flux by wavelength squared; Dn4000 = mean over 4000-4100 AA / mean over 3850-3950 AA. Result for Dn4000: 1.3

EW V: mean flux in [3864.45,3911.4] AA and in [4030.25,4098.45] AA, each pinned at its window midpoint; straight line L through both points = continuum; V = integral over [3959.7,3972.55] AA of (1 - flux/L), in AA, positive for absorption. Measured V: 3.65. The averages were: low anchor 28.2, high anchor 34.4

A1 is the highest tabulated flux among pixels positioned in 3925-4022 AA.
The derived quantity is 48.32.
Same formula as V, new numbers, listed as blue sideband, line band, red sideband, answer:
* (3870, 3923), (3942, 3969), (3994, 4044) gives 3.0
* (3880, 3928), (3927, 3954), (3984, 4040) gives 2.8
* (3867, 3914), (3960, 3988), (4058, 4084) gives 5.7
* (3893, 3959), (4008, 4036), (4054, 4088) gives -4.7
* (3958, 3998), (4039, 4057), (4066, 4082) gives -2.1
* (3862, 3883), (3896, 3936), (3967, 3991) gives -3.0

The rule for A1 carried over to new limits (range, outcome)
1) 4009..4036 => 46.35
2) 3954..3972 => 35.88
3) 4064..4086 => 42.38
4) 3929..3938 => 28.28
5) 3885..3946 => 39.55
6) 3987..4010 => 44.91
